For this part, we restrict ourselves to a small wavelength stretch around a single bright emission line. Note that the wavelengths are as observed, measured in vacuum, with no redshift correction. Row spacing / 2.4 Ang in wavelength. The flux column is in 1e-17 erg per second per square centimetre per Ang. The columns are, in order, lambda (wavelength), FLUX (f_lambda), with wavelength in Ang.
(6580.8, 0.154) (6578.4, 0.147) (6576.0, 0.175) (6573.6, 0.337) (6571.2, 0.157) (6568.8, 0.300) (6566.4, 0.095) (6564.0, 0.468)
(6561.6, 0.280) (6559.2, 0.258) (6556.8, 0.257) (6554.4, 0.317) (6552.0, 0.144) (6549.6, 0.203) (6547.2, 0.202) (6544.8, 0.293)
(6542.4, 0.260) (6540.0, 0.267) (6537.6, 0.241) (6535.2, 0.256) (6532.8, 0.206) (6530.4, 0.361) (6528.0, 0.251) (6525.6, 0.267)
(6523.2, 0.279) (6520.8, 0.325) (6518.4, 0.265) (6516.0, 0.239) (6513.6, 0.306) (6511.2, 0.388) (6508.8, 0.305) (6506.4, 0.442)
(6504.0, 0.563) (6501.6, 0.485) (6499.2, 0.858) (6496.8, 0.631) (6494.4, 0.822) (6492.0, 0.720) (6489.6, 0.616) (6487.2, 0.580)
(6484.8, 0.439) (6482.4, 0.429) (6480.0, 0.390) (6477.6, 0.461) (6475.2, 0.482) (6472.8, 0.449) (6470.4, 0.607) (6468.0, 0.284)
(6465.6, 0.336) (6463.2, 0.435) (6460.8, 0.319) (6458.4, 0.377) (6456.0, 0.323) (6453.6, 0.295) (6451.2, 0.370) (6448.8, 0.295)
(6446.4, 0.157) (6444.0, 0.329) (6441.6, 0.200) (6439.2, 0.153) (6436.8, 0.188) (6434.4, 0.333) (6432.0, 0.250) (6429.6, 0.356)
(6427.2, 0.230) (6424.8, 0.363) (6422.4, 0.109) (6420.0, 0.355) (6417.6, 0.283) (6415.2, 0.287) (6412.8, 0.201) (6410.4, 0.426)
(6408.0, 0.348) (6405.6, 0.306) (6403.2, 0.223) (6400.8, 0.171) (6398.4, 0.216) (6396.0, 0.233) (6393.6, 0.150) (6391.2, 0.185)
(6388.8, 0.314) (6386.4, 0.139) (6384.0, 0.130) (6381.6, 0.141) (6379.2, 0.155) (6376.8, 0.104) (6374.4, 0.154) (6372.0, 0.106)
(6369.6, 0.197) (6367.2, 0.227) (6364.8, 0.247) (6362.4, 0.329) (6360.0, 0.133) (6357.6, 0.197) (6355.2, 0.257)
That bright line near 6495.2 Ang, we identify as C III] 1909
